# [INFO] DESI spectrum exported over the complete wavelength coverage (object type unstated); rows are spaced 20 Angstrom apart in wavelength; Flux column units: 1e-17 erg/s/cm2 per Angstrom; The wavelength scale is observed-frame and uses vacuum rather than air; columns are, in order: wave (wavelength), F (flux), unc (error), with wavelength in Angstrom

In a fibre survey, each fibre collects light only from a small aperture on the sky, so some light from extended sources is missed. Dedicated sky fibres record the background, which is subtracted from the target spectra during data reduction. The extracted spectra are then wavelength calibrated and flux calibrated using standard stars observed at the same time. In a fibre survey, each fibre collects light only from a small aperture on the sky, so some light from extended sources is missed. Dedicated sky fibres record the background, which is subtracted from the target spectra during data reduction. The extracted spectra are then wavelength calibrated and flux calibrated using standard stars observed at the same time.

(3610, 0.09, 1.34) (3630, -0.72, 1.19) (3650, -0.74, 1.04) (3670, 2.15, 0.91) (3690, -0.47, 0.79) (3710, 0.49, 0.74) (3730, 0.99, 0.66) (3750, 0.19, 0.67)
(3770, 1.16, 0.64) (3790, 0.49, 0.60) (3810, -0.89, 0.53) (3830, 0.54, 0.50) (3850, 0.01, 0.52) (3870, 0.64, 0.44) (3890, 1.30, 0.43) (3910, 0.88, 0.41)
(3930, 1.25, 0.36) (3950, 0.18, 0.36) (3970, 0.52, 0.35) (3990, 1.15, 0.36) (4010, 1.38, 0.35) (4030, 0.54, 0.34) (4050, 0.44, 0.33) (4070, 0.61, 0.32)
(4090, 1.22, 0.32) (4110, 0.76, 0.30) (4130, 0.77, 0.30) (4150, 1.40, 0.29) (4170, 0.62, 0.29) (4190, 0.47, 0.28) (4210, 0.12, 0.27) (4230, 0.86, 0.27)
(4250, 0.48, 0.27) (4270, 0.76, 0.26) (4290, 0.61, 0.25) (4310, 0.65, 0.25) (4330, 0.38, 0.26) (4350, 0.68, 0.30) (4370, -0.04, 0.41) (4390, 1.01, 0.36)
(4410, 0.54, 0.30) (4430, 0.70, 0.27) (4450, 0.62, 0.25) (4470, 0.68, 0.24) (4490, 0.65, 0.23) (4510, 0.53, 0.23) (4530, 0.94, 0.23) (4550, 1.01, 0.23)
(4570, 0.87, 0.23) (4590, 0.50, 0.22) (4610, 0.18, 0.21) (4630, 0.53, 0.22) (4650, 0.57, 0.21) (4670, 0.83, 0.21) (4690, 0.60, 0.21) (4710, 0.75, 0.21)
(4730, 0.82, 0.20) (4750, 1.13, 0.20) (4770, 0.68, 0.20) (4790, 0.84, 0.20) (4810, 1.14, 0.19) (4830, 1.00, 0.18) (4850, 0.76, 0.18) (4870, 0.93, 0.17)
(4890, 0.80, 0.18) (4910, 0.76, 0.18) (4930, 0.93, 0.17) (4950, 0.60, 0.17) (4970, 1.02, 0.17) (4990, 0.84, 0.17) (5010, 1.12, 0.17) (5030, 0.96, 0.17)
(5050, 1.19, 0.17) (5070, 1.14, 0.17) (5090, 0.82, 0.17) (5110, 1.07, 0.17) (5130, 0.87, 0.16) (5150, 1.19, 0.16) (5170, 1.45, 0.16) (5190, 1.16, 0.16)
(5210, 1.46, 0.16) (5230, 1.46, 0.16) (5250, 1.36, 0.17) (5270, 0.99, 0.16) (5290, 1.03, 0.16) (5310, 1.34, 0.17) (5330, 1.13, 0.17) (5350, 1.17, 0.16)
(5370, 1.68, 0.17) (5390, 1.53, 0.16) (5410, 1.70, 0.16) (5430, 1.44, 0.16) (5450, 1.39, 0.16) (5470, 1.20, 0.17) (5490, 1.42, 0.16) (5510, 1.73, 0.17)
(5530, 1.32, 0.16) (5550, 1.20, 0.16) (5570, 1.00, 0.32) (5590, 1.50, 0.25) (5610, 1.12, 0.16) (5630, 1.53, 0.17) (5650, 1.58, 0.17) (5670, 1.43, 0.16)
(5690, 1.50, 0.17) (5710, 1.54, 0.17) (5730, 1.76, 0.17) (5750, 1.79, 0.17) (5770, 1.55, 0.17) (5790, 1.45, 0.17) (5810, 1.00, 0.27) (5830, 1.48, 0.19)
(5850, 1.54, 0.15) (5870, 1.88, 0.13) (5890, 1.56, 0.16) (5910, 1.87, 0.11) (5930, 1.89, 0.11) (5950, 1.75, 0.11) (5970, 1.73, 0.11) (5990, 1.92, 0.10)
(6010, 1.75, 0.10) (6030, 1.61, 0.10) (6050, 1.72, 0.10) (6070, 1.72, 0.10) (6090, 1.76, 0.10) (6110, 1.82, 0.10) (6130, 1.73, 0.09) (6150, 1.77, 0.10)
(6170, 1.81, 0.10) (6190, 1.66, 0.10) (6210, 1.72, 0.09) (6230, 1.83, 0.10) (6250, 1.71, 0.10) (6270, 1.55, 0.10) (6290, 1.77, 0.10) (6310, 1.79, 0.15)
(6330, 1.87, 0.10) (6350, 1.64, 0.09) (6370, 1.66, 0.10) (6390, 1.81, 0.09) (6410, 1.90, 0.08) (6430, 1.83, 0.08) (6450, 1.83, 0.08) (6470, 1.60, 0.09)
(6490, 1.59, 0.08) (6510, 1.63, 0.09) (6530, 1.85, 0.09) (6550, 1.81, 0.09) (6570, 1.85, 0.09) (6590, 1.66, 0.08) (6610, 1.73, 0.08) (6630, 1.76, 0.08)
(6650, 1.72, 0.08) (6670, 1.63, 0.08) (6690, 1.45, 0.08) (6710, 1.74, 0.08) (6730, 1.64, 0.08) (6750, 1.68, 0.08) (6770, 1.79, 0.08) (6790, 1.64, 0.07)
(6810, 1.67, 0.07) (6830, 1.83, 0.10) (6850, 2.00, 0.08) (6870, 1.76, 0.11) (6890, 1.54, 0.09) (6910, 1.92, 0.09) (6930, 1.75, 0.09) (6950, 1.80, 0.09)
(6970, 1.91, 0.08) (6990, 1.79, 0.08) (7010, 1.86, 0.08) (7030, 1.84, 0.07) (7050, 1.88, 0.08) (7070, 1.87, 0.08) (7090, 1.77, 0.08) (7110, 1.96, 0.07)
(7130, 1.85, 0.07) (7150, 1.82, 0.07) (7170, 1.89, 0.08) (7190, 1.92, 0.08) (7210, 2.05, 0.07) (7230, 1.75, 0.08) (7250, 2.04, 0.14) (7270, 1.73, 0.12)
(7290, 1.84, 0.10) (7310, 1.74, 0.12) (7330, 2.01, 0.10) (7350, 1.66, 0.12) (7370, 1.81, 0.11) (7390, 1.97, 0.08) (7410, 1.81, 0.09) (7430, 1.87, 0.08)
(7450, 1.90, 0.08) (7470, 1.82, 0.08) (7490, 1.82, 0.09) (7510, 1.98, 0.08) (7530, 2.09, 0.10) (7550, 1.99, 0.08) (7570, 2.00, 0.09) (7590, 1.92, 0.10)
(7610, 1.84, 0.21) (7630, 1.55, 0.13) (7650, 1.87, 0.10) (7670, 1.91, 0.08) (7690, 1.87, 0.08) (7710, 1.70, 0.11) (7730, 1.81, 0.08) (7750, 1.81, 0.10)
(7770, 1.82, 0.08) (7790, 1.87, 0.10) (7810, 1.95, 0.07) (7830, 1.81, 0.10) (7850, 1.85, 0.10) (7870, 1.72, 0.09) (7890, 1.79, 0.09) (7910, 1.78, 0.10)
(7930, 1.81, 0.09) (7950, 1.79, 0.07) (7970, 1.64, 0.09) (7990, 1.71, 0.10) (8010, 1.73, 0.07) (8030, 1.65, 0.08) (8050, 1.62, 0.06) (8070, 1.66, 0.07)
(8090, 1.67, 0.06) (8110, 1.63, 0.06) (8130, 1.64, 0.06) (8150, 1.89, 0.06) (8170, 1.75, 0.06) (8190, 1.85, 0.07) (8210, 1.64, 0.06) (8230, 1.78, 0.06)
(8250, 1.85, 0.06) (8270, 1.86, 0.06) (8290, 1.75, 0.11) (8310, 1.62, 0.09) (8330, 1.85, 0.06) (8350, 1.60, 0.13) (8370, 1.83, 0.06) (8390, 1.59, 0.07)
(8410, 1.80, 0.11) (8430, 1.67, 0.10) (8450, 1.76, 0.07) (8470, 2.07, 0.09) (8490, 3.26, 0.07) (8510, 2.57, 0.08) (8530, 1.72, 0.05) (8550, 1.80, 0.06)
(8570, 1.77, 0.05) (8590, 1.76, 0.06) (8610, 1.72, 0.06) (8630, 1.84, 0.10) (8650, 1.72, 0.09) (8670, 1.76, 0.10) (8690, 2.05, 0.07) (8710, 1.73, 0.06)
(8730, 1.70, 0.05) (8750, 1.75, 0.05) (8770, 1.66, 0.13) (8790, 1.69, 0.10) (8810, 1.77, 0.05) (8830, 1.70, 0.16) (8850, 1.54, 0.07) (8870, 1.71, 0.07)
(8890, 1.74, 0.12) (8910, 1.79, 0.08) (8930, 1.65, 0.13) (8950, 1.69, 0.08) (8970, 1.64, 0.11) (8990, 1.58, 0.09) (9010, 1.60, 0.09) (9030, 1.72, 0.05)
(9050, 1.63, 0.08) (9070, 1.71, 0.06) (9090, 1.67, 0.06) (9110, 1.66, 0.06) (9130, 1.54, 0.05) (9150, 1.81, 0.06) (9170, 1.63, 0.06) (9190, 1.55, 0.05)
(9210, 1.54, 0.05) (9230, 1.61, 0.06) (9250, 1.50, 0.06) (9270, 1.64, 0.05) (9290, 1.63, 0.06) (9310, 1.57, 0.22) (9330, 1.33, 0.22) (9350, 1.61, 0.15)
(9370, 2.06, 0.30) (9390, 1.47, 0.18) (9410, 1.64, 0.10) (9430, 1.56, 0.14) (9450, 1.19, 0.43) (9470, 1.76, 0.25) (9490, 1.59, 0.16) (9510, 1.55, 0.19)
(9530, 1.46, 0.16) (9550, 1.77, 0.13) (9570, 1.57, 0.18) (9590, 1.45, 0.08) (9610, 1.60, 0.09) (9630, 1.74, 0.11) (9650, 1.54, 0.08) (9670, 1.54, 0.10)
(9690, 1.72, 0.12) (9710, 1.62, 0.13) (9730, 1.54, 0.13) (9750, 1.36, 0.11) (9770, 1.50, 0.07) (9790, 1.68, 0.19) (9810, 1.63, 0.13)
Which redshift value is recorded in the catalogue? 0.29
